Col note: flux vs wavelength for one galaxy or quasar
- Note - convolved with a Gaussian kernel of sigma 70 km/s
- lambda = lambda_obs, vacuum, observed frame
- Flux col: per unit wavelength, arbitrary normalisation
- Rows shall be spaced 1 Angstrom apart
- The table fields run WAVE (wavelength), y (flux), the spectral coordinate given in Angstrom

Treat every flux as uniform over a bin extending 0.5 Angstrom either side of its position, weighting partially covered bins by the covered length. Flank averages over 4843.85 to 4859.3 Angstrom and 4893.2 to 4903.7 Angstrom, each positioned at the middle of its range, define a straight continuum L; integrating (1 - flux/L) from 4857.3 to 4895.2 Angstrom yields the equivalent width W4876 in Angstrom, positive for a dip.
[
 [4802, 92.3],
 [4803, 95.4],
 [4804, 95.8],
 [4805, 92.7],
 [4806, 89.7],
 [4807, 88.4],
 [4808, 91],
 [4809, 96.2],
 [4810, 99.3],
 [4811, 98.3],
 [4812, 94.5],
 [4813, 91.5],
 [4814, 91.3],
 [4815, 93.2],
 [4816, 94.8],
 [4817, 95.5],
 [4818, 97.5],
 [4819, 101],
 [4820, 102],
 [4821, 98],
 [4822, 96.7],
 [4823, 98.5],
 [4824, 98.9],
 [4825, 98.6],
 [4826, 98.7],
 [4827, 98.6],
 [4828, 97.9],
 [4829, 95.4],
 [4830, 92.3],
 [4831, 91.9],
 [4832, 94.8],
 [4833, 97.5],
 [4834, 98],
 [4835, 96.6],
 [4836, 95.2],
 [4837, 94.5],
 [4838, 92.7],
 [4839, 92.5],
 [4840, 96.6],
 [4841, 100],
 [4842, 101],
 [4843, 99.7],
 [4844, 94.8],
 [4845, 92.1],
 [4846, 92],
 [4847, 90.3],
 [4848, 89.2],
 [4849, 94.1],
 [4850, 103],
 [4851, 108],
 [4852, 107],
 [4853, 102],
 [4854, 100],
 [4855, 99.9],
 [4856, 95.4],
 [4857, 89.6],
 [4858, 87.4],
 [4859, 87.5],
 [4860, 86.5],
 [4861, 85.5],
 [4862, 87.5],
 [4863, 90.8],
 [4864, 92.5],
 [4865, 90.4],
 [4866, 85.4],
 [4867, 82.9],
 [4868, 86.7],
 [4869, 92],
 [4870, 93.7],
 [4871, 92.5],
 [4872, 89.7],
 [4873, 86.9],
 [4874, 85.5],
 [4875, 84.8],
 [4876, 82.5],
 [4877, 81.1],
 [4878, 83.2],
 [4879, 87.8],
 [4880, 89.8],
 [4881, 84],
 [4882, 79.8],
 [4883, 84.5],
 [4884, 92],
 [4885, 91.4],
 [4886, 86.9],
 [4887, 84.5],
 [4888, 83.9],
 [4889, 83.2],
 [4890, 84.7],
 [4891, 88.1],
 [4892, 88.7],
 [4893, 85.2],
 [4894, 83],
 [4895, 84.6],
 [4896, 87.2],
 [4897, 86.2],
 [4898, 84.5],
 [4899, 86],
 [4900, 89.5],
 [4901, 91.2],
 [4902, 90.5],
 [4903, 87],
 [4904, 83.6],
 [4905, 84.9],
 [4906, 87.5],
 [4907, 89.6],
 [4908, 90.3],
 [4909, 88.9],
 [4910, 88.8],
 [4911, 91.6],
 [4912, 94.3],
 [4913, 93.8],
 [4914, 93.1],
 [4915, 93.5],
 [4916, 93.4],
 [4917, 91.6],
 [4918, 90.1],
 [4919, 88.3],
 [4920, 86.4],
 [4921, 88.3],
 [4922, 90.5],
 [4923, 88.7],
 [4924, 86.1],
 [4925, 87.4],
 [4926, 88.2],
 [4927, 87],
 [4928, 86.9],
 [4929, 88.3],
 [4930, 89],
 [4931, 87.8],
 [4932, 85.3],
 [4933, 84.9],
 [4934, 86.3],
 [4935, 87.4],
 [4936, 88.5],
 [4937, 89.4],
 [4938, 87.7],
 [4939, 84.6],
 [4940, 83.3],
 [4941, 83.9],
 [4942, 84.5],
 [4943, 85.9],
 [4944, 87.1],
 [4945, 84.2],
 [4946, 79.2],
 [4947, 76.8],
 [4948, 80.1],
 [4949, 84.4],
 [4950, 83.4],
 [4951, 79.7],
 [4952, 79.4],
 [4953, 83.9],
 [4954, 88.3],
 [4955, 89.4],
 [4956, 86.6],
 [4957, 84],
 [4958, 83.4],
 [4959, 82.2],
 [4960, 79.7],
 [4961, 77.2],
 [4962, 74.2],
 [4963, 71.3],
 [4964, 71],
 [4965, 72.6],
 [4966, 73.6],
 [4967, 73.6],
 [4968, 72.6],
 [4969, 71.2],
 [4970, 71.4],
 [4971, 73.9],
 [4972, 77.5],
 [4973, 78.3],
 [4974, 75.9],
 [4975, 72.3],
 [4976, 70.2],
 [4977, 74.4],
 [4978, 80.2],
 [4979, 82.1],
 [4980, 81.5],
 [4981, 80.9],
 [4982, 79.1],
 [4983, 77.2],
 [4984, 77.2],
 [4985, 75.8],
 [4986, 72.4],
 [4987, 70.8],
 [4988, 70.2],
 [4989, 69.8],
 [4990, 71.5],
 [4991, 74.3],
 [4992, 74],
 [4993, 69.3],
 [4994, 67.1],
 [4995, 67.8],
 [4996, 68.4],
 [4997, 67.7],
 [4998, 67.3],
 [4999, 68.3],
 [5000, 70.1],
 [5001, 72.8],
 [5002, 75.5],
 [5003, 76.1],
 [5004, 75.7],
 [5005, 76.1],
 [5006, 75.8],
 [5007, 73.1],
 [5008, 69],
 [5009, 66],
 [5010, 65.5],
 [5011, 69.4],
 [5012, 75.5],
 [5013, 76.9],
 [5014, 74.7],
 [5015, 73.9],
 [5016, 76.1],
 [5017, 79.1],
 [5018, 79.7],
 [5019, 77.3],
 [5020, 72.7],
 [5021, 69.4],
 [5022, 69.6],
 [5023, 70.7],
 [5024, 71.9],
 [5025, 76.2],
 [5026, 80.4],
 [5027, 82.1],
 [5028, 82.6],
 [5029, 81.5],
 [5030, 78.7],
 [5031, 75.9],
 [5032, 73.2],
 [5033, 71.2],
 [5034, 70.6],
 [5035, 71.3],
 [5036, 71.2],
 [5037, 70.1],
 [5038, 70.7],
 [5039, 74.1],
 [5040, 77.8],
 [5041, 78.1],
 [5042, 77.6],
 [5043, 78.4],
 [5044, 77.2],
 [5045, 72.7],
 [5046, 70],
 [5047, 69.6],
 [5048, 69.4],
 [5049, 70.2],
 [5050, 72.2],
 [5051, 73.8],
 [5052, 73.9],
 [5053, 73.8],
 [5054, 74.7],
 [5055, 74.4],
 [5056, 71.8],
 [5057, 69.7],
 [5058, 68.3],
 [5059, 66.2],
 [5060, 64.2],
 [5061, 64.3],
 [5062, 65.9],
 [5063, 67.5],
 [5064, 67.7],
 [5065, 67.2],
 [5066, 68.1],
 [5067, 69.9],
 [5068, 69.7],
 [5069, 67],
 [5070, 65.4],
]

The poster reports 1.8 Angstrom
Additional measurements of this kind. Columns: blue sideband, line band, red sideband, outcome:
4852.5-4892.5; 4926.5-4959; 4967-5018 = -2.2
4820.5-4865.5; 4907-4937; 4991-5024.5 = -1.7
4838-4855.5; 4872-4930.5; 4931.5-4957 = 1.7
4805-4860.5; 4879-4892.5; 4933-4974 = 0.4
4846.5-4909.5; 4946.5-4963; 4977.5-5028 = -0.4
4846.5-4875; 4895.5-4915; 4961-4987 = -0.8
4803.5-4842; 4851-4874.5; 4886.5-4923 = 0.1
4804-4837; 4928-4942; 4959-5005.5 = -1.1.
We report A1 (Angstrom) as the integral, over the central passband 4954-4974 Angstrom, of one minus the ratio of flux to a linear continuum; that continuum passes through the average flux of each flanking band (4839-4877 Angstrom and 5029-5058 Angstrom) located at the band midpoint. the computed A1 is 1.0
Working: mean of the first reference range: 92.4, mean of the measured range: 77.3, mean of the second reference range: 73.4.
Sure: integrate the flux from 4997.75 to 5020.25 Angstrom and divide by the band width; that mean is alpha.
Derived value 73.4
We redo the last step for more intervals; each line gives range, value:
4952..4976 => 77.5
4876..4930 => 87.7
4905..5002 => 81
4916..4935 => 88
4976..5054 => 73.8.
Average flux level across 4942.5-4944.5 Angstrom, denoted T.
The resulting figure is 86.5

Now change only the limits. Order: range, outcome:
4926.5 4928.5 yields 87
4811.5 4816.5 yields 93.1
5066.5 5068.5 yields 69.8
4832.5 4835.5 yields 97.4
